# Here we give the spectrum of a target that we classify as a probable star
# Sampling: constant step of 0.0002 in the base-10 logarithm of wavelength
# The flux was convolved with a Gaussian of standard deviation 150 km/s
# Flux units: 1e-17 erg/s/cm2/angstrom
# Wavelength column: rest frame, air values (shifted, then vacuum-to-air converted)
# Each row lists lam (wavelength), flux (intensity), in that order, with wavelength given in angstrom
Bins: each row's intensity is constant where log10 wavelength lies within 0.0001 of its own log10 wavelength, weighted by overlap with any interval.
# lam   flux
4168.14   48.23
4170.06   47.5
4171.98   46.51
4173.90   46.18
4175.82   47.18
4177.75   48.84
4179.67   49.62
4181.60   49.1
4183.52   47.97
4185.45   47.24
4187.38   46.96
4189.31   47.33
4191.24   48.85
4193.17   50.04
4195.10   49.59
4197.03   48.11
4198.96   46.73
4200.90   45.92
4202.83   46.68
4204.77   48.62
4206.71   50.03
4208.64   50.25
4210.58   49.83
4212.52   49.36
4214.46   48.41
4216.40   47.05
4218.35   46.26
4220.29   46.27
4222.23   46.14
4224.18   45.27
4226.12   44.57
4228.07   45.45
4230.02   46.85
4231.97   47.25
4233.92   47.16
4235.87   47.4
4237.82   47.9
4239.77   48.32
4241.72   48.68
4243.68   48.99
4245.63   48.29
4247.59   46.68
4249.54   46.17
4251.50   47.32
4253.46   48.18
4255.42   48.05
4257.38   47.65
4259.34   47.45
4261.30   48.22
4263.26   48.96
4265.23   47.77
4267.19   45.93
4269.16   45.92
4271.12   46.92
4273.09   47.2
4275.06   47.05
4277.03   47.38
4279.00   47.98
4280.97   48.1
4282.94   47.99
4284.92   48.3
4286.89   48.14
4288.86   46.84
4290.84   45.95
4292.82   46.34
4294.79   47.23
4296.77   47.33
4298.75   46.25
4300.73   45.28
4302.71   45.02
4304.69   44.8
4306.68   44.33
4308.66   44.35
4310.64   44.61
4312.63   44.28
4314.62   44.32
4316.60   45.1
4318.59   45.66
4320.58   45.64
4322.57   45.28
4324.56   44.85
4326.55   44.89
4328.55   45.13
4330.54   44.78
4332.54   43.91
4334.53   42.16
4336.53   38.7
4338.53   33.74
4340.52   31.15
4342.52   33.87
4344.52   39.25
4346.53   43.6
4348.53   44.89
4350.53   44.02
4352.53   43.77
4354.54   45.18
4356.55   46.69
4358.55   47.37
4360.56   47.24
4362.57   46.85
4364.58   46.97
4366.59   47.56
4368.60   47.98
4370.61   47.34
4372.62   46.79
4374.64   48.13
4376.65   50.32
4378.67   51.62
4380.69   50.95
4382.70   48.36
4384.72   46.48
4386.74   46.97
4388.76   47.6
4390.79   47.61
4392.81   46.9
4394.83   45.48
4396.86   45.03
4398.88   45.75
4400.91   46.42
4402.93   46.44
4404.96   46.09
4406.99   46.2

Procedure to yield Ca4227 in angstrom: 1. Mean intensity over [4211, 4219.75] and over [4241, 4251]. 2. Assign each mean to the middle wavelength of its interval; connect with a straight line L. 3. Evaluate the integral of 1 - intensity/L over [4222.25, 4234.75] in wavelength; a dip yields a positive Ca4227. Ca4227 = 0.4 angstrom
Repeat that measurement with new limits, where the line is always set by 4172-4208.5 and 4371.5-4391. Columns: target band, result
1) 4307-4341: 3.7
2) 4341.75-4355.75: 1.8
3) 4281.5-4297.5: 0.3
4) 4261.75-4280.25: 0.4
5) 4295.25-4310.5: 0.9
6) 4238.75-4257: 0.1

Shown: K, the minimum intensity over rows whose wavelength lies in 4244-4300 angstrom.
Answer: 45.92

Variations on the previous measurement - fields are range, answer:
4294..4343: 31.15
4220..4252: 44.57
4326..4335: 42.16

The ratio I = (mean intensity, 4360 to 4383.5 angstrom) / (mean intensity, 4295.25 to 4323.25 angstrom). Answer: 1.07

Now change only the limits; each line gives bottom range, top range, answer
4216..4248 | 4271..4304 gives 1.00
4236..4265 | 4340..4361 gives 0.89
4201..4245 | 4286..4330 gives 0.96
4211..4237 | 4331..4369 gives 0.92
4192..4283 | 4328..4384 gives 0.94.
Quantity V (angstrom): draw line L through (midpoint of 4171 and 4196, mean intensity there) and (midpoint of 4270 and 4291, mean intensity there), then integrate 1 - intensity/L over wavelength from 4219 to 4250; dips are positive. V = 0.53 angstrom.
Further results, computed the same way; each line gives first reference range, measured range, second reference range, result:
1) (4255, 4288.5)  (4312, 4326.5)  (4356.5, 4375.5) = 0.7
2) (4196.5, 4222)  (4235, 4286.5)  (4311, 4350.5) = -2.4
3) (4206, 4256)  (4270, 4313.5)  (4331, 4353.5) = -3.0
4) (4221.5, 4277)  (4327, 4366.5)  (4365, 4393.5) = 4.3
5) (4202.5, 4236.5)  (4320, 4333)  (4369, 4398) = 0.7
